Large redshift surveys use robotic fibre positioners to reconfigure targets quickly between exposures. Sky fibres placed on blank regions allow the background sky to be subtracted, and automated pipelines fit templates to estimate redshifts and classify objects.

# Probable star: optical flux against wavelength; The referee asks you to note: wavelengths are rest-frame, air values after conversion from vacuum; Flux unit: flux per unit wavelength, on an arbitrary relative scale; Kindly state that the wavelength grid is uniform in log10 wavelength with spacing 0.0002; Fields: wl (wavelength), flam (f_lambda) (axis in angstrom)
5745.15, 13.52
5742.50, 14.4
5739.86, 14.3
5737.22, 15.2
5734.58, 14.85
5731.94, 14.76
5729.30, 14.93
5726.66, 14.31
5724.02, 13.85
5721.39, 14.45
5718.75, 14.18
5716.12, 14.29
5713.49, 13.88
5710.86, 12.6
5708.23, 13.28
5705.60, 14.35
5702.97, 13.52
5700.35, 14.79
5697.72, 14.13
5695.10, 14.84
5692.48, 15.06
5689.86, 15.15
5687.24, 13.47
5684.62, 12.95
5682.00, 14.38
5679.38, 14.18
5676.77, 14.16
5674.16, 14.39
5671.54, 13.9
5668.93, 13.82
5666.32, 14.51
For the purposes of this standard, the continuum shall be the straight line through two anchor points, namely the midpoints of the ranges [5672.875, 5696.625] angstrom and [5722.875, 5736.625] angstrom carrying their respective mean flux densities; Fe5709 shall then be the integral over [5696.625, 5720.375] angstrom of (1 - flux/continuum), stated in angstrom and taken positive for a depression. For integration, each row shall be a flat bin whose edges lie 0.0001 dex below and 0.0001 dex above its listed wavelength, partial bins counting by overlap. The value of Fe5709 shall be 0.9 angstrom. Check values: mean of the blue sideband 14.3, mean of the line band 13.9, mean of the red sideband 14.6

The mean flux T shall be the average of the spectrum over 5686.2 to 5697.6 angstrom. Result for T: 14.6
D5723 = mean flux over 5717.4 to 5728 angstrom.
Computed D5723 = 14.2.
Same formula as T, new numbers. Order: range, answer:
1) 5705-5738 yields 14.2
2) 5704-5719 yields 13.7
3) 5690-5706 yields 14.5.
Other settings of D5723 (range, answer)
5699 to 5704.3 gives 14.1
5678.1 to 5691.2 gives 14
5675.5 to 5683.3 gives 14.2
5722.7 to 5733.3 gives 14.5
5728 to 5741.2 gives 14.8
